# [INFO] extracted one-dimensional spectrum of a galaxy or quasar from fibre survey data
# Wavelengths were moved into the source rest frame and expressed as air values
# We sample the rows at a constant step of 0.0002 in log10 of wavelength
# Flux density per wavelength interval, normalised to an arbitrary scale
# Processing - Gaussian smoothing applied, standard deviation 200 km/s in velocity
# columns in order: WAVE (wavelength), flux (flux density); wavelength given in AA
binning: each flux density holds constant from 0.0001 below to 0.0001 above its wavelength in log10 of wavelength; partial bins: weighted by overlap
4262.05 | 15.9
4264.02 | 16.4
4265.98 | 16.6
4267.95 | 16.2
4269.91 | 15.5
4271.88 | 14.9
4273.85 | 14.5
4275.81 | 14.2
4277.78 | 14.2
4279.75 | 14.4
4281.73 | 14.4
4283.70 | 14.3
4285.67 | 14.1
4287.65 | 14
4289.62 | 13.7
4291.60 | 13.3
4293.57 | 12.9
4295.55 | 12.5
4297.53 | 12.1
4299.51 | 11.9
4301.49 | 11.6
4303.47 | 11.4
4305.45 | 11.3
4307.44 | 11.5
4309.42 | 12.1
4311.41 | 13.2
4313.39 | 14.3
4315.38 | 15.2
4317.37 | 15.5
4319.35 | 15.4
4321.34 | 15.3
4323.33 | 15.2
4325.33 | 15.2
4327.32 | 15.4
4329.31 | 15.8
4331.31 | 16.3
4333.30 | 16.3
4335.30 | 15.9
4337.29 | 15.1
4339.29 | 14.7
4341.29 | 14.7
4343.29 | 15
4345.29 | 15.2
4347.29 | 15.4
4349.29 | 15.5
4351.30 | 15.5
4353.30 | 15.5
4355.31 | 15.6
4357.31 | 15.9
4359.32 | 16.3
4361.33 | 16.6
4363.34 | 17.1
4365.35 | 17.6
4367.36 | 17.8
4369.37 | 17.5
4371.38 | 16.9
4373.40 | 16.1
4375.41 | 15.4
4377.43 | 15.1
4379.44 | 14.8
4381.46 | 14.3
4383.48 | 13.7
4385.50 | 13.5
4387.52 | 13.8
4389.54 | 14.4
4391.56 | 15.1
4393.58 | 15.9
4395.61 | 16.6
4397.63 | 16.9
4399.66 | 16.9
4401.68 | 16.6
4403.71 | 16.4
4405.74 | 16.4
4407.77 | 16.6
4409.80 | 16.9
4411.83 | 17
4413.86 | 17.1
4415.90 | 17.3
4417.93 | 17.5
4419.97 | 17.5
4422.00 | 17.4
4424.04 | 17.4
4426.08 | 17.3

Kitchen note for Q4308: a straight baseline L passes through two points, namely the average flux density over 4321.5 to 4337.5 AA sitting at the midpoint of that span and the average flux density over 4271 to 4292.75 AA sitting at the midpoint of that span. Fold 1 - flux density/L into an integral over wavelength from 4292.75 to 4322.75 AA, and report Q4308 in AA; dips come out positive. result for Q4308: 3.8 AA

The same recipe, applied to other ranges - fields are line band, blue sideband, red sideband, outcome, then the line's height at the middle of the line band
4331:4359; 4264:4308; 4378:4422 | -1.1 AA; 14.9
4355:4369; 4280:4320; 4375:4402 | -2.1 AA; 14.6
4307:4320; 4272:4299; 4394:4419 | 0.5 AA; 14.5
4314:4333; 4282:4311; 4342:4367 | -1.7 AA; 14.2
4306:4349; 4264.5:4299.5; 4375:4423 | 0.1 AA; 14.9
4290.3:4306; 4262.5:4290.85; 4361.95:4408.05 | 3.0 AA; 15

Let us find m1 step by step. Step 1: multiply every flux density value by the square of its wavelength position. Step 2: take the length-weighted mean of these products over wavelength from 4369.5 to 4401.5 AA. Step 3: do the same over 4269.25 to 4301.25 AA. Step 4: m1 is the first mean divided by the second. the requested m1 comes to 1.2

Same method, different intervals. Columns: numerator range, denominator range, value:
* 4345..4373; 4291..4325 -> 1.26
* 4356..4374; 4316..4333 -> 1.11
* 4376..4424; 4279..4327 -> 1.24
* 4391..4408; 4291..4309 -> 1.43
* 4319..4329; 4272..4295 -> 1.11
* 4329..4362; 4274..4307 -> 1.22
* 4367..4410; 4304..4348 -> 1.10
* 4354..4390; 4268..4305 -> 1.20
